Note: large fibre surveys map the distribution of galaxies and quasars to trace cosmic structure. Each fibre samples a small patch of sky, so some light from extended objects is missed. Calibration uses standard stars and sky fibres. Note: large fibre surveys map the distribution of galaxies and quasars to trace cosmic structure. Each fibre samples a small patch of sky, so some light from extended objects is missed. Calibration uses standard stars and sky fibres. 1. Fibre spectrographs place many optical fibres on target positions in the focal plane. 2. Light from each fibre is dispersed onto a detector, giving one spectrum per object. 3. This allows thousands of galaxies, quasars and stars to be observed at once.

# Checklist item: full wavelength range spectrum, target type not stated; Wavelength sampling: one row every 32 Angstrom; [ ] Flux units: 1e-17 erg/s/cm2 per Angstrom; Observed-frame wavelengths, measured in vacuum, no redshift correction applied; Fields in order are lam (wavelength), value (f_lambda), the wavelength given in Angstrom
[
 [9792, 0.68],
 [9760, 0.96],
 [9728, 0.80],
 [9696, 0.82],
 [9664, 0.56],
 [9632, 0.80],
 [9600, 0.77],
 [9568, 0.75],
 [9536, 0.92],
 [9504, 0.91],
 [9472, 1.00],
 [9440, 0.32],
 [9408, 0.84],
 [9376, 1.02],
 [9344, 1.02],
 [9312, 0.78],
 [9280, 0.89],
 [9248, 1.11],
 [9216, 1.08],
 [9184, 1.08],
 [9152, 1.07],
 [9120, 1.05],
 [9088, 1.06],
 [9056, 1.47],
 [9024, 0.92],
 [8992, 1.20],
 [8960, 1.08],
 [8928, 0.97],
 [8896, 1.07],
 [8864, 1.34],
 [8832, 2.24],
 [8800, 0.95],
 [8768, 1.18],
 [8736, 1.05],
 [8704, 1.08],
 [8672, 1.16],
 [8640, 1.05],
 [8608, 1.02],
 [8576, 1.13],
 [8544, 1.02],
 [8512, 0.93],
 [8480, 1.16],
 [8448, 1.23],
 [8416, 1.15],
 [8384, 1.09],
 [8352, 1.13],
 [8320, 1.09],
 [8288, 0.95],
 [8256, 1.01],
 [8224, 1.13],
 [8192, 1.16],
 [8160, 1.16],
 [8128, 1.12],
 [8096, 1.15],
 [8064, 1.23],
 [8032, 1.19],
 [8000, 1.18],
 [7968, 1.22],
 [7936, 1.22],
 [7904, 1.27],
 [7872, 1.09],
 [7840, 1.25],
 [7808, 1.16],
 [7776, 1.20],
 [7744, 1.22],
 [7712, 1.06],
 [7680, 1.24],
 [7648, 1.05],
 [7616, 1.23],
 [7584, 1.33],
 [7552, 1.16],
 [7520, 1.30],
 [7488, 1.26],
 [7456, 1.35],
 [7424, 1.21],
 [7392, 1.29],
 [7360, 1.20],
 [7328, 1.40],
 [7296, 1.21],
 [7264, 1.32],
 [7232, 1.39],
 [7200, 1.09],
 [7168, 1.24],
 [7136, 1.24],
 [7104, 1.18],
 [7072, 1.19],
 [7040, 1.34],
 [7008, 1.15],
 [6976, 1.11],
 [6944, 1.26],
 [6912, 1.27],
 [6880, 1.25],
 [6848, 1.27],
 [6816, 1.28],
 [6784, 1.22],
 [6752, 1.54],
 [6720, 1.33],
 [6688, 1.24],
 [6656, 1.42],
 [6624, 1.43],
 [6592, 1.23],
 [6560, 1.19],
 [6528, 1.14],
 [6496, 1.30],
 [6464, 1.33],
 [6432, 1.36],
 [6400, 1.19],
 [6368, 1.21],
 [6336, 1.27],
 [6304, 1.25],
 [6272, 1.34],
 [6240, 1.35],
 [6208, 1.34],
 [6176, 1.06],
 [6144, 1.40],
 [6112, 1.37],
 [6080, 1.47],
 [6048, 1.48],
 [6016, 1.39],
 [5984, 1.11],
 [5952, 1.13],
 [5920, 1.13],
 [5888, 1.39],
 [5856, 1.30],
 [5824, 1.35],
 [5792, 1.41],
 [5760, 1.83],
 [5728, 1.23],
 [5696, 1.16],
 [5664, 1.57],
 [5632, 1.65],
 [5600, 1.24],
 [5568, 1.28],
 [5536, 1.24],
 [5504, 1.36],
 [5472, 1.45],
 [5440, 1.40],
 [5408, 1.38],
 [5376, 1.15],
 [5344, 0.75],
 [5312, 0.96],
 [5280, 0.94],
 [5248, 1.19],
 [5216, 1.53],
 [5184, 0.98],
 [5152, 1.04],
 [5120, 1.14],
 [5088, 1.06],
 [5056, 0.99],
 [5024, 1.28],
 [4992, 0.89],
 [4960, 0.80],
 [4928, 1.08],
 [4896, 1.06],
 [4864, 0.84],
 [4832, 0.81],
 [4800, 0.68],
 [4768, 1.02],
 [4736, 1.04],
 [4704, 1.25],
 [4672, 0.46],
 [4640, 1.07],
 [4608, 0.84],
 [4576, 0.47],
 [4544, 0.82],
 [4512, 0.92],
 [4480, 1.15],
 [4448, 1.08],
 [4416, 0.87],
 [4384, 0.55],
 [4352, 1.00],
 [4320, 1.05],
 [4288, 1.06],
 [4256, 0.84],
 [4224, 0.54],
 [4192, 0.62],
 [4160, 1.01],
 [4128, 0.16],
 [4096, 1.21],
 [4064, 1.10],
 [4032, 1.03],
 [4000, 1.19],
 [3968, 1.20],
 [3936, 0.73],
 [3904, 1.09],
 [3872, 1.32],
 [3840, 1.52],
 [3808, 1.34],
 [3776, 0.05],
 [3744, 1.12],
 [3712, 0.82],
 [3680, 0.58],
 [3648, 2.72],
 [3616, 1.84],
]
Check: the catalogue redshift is 0.346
